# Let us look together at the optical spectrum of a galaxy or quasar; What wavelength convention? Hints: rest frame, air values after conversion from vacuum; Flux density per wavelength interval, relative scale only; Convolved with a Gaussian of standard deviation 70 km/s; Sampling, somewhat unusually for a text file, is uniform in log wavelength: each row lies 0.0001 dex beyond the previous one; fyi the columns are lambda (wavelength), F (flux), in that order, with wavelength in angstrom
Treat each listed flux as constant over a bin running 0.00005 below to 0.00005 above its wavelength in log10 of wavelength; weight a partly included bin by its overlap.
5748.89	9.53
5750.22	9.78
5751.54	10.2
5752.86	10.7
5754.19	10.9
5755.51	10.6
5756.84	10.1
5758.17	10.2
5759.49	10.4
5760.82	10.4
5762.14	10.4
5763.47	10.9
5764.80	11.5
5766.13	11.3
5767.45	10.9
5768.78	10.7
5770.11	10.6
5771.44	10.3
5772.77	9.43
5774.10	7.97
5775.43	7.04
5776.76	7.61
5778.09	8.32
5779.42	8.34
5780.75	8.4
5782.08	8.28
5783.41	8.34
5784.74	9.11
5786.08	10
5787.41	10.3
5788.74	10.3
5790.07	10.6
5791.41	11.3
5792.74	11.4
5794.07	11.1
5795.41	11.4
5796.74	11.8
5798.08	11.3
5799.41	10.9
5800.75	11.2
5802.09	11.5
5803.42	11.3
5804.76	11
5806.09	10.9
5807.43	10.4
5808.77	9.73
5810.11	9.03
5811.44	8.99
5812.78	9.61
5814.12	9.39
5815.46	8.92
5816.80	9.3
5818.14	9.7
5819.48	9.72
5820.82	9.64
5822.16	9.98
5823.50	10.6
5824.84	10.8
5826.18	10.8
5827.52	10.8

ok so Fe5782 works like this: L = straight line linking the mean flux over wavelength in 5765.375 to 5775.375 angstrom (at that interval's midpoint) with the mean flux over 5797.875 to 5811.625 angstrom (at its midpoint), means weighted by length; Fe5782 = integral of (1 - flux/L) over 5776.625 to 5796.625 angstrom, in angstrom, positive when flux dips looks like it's 1.0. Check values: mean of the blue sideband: 9.99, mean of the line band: 9.77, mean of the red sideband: 10.6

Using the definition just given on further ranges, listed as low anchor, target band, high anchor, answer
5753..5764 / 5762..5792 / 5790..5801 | 3.4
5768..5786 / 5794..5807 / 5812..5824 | -2.7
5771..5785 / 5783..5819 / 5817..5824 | -4.5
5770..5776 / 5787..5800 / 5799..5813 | -1.6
